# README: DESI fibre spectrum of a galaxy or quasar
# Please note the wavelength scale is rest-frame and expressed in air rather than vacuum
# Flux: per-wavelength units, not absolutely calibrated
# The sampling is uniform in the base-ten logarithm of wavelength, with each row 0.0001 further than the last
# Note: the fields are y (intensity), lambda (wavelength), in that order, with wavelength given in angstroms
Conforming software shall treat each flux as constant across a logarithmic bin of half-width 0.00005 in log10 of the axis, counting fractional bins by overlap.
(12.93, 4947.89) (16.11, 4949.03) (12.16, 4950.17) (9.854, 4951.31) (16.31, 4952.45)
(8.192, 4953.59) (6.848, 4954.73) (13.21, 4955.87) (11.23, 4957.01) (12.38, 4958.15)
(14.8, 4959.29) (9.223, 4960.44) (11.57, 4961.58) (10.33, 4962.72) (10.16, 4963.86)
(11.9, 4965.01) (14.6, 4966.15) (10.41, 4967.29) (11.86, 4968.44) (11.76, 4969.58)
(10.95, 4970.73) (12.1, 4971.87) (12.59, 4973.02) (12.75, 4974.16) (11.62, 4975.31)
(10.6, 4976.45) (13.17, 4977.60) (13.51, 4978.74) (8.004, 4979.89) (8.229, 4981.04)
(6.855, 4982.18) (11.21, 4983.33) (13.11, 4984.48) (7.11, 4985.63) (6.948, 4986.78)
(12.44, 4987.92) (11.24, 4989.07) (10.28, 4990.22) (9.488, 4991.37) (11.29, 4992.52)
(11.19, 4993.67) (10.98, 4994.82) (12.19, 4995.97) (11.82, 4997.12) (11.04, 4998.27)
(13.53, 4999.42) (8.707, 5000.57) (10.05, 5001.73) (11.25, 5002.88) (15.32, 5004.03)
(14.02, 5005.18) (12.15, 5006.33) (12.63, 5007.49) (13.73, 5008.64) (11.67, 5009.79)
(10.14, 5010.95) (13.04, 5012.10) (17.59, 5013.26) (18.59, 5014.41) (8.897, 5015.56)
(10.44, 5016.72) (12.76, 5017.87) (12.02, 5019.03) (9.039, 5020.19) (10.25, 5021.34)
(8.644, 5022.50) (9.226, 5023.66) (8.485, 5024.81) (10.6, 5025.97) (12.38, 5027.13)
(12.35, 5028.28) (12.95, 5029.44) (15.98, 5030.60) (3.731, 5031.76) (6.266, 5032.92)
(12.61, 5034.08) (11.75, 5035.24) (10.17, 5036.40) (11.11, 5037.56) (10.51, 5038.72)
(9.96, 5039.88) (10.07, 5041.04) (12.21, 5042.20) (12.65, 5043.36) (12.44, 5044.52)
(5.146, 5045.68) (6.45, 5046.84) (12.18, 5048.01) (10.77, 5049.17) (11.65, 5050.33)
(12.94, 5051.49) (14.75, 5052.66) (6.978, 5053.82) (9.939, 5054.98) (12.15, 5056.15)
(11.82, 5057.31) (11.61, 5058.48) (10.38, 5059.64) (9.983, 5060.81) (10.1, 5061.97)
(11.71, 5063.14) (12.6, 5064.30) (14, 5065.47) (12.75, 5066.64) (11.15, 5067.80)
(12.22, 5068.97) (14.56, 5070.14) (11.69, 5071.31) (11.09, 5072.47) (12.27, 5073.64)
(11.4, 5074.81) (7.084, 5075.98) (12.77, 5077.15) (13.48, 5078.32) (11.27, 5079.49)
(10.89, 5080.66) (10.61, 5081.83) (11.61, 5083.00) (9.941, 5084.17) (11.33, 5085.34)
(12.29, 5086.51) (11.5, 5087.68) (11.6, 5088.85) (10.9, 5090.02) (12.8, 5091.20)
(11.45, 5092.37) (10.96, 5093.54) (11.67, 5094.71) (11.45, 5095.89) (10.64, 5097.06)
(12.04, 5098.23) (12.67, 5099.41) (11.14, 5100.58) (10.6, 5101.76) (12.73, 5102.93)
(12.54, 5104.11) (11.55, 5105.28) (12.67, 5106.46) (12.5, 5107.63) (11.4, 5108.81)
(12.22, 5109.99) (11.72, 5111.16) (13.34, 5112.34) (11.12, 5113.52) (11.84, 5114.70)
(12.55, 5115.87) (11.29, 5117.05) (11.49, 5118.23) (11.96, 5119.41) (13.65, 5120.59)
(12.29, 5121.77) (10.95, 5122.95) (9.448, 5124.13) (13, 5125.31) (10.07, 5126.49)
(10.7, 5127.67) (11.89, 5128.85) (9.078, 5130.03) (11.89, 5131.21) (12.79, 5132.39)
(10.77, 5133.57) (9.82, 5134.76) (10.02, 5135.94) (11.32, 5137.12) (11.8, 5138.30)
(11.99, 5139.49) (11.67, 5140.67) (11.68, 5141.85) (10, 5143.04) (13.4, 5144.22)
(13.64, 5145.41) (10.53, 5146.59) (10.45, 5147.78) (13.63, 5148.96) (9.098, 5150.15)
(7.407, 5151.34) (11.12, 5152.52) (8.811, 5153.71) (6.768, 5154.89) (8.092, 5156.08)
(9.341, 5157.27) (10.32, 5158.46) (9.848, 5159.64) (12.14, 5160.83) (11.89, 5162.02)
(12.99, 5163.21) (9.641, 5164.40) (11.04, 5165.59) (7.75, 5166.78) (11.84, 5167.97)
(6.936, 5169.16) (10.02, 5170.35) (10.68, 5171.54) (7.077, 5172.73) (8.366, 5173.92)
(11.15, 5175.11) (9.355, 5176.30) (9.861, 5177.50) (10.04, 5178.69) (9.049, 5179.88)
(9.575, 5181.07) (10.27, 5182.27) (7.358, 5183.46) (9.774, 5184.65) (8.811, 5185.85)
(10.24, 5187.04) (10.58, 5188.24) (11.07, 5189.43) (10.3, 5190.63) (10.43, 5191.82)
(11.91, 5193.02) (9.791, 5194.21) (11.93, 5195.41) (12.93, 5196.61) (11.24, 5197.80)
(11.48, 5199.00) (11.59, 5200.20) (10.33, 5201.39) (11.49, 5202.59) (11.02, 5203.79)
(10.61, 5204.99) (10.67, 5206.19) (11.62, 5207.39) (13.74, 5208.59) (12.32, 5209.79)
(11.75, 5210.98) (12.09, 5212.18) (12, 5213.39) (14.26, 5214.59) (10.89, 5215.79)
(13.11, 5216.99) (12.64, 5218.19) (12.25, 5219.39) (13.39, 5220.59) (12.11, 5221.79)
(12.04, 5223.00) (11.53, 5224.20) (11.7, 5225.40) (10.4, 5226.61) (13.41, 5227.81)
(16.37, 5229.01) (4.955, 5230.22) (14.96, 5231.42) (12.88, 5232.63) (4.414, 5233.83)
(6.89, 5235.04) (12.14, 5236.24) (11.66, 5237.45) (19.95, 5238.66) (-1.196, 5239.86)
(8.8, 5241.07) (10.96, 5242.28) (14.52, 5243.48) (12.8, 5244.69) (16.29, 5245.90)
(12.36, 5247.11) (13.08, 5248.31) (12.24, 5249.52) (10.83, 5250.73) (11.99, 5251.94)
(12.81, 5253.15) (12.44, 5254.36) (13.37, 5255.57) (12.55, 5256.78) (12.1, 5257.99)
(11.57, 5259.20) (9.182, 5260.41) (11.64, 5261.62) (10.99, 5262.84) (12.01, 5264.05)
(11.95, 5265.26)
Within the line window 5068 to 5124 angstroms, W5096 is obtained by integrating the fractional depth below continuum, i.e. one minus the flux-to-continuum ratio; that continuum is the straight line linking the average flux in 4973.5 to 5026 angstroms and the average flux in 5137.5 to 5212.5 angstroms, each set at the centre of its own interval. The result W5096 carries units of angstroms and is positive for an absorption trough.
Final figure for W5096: -4.4 angstroms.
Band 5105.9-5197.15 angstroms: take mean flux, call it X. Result 10.7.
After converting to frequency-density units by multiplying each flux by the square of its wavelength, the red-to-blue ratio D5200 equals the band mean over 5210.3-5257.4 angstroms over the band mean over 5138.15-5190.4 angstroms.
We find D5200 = 1.20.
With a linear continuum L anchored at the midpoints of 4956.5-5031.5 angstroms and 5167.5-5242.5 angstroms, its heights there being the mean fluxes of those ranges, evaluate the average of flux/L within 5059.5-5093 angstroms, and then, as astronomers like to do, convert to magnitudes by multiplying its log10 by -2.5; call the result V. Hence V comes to -0.03 mag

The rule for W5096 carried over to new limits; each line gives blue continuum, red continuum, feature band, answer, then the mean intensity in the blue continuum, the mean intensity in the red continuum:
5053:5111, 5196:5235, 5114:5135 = 0.27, 11.5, 11.7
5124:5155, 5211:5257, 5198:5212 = 0.04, 10.9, 11.8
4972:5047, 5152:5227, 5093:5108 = -1.19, 11.1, 10.7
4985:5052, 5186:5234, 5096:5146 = -1.25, 11.1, 11.6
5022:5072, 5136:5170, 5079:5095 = -0.79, 11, 10.5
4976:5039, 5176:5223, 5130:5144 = -0.08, 11.2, 11.1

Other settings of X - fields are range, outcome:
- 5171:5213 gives 10.6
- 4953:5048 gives 11.1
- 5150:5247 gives 10.8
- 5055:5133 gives 11.6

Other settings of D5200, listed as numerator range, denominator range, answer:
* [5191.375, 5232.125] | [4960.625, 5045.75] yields 1.15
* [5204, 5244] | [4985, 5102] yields 1.09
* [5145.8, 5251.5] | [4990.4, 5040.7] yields 1.03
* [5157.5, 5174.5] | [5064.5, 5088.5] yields 0.89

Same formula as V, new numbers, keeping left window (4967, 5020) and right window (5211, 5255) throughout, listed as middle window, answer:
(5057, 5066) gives 0.010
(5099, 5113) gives -0.039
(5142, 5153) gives 0.061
